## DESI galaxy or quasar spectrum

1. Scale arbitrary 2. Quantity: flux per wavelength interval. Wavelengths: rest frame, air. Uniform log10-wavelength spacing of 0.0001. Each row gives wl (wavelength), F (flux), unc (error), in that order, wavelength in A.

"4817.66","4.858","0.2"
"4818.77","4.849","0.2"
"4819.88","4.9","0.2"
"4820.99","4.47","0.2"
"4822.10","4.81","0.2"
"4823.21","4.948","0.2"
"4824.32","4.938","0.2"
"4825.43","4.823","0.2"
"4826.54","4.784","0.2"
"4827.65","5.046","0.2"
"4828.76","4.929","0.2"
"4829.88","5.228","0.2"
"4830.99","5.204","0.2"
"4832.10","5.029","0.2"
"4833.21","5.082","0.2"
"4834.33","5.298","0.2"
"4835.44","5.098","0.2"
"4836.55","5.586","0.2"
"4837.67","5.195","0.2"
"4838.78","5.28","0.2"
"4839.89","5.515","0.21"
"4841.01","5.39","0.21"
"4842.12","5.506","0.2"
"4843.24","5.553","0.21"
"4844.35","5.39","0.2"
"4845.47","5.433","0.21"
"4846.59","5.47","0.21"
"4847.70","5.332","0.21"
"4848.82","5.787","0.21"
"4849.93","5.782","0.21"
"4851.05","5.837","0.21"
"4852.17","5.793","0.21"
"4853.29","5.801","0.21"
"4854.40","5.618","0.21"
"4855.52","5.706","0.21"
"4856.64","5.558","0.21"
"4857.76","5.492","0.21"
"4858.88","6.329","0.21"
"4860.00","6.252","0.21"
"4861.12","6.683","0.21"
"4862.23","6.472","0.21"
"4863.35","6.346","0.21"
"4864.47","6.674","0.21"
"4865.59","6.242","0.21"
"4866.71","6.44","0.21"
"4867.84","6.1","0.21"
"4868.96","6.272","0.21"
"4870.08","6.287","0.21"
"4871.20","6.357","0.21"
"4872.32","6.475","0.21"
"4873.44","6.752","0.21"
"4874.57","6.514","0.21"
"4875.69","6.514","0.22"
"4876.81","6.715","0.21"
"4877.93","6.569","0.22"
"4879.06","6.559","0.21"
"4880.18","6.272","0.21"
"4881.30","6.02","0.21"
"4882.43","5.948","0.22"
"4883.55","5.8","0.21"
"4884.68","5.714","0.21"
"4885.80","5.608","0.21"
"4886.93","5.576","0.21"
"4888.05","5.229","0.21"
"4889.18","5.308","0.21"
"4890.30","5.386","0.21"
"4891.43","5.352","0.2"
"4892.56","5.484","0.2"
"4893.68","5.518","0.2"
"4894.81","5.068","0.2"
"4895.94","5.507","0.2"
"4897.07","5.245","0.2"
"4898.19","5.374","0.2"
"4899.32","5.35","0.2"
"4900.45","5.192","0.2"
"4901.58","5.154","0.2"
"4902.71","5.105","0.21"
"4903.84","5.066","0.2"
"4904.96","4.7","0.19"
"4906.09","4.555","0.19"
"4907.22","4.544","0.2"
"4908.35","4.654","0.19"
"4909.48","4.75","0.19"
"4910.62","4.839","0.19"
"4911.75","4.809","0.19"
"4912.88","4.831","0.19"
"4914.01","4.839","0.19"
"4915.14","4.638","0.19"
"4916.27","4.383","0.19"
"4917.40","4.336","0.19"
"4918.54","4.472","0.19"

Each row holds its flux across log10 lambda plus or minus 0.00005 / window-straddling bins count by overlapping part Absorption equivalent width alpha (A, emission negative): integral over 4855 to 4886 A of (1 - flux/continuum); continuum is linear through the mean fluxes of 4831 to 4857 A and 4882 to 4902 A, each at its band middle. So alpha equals -4.5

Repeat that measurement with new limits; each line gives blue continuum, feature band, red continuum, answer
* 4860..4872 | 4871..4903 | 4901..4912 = -1.1 A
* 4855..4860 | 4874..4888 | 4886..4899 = -1.5 A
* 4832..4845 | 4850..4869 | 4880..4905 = -2.5 A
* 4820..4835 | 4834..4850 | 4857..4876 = 0.1 A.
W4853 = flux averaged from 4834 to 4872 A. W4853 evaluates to 5.83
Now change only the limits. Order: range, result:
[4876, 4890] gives 5.95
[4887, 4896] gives 5.36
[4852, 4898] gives 5.99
